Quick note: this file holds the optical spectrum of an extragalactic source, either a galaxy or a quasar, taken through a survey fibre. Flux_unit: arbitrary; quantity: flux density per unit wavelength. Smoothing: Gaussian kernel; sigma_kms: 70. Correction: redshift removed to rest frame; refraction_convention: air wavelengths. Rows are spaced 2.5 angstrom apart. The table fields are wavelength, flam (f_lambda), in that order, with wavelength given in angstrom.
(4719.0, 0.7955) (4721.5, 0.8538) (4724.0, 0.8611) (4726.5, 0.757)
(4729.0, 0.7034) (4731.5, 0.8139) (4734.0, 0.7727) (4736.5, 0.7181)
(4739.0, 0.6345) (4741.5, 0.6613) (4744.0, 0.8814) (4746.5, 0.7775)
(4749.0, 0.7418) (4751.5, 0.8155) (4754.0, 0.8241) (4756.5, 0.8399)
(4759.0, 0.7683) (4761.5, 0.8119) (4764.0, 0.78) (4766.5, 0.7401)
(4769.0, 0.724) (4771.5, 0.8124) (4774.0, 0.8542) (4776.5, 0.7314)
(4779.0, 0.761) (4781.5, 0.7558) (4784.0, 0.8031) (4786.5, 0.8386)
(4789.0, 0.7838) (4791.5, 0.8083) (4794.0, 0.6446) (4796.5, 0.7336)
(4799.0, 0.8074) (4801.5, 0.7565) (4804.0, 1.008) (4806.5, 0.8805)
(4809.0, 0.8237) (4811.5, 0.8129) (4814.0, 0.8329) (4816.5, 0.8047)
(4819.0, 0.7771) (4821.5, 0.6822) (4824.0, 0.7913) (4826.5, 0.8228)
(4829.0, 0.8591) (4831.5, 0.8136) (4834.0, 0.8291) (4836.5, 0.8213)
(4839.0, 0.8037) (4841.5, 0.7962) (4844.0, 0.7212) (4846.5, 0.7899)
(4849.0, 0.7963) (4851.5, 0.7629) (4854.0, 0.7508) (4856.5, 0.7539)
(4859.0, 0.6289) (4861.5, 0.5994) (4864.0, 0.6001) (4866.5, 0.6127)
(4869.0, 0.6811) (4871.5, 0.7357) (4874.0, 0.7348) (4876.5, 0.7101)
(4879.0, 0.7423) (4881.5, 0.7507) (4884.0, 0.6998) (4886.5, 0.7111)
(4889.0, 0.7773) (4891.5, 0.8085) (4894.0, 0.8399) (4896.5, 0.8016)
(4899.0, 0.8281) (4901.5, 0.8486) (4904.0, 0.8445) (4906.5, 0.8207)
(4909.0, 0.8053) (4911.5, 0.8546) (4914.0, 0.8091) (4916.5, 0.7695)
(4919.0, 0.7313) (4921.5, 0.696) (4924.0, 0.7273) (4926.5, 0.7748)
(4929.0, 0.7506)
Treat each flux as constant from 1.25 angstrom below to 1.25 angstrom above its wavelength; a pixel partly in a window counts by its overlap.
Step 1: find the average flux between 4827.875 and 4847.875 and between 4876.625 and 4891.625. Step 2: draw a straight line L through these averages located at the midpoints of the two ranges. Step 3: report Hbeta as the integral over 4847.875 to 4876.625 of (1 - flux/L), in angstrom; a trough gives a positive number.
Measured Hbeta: 2.8 angstrom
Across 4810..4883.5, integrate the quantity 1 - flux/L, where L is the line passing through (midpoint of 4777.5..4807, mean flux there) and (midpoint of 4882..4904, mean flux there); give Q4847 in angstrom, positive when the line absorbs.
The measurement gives 3.8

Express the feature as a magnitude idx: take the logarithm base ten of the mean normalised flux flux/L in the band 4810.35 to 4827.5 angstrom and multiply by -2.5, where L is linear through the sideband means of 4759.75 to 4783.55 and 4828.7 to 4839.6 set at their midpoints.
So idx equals 0.032 mag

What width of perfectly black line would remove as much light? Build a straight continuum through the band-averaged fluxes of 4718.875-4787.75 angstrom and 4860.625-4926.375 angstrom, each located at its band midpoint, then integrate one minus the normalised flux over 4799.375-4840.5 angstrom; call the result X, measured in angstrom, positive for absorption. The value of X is -2.8 angstrom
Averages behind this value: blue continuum 0.779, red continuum 0.753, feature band 0.82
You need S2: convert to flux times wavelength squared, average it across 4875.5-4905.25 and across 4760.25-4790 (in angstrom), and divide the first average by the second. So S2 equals 1.05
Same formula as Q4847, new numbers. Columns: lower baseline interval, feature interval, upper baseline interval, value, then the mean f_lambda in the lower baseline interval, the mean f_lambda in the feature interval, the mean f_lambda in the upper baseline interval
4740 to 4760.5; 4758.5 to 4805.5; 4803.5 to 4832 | 1.0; 0.787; 0.786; 0.821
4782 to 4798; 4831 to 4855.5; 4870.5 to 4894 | -1.0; 0.769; 0.787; 0.746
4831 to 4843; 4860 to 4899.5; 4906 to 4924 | 3.4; 0.811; 0.725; 0.778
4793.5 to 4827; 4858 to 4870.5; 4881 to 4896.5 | 2.4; 0.801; 0.627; 0.768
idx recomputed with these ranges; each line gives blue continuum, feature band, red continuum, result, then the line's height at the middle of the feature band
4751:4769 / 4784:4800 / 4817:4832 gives 0.03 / 0.791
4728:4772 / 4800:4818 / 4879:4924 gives -0.09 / 0.774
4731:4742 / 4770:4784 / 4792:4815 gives -0.01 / 0.774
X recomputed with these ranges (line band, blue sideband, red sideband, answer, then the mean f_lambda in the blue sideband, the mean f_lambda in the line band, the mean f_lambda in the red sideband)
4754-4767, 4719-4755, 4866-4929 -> -0.4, 0.773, 0.794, 0.766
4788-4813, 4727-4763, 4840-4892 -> -2.0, 0.769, 0.806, 0.721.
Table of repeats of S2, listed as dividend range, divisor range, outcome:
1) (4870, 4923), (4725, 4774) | 1.07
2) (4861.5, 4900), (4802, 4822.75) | 0.91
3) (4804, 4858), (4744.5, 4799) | 1.05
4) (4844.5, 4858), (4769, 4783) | 1.01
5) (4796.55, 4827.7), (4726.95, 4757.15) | 1.10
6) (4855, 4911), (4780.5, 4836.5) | 0.96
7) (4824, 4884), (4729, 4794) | 1.00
